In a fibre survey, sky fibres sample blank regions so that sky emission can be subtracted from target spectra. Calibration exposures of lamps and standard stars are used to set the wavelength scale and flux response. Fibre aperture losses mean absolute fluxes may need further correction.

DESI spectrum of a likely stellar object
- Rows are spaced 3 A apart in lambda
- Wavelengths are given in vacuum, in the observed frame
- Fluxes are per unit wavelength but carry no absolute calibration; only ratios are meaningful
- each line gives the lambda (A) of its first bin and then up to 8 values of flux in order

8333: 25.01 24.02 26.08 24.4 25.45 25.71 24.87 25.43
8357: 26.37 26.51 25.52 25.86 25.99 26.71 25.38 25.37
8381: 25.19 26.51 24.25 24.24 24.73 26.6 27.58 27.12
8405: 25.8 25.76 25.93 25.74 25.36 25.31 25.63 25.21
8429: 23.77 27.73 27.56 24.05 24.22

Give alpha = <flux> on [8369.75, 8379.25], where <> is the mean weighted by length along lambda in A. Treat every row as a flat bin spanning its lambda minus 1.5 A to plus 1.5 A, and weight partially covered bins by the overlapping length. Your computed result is 25.8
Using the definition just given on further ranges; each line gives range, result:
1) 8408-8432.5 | 25.5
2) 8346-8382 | 25.7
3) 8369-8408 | 25.8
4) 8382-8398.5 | 25.4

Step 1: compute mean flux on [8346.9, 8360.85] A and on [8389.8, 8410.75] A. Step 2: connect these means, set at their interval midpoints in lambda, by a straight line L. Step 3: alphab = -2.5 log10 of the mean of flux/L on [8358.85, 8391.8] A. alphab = 0.01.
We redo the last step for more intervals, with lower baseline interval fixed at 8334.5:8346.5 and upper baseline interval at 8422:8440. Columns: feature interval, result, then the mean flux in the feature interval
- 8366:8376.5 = -0.03 mag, 26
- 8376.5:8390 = 0.00 mag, 25.2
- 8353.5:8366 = -0.04 mag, 26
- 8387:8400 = -0.01 mag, 25.5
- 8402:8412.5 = -0.02 mag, 26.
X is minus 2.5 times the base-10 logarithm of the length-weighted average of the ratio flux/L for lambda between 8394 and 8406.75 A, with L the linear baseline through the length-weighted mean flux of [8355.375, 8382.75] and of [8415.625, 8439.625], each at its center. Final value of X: -0.040 mag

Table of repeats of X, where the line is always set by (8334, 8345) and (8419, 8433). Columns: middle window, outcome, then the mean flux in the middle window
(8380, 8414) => -0.022 mag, 25.8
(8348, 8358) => -0.023 mag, 25.5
